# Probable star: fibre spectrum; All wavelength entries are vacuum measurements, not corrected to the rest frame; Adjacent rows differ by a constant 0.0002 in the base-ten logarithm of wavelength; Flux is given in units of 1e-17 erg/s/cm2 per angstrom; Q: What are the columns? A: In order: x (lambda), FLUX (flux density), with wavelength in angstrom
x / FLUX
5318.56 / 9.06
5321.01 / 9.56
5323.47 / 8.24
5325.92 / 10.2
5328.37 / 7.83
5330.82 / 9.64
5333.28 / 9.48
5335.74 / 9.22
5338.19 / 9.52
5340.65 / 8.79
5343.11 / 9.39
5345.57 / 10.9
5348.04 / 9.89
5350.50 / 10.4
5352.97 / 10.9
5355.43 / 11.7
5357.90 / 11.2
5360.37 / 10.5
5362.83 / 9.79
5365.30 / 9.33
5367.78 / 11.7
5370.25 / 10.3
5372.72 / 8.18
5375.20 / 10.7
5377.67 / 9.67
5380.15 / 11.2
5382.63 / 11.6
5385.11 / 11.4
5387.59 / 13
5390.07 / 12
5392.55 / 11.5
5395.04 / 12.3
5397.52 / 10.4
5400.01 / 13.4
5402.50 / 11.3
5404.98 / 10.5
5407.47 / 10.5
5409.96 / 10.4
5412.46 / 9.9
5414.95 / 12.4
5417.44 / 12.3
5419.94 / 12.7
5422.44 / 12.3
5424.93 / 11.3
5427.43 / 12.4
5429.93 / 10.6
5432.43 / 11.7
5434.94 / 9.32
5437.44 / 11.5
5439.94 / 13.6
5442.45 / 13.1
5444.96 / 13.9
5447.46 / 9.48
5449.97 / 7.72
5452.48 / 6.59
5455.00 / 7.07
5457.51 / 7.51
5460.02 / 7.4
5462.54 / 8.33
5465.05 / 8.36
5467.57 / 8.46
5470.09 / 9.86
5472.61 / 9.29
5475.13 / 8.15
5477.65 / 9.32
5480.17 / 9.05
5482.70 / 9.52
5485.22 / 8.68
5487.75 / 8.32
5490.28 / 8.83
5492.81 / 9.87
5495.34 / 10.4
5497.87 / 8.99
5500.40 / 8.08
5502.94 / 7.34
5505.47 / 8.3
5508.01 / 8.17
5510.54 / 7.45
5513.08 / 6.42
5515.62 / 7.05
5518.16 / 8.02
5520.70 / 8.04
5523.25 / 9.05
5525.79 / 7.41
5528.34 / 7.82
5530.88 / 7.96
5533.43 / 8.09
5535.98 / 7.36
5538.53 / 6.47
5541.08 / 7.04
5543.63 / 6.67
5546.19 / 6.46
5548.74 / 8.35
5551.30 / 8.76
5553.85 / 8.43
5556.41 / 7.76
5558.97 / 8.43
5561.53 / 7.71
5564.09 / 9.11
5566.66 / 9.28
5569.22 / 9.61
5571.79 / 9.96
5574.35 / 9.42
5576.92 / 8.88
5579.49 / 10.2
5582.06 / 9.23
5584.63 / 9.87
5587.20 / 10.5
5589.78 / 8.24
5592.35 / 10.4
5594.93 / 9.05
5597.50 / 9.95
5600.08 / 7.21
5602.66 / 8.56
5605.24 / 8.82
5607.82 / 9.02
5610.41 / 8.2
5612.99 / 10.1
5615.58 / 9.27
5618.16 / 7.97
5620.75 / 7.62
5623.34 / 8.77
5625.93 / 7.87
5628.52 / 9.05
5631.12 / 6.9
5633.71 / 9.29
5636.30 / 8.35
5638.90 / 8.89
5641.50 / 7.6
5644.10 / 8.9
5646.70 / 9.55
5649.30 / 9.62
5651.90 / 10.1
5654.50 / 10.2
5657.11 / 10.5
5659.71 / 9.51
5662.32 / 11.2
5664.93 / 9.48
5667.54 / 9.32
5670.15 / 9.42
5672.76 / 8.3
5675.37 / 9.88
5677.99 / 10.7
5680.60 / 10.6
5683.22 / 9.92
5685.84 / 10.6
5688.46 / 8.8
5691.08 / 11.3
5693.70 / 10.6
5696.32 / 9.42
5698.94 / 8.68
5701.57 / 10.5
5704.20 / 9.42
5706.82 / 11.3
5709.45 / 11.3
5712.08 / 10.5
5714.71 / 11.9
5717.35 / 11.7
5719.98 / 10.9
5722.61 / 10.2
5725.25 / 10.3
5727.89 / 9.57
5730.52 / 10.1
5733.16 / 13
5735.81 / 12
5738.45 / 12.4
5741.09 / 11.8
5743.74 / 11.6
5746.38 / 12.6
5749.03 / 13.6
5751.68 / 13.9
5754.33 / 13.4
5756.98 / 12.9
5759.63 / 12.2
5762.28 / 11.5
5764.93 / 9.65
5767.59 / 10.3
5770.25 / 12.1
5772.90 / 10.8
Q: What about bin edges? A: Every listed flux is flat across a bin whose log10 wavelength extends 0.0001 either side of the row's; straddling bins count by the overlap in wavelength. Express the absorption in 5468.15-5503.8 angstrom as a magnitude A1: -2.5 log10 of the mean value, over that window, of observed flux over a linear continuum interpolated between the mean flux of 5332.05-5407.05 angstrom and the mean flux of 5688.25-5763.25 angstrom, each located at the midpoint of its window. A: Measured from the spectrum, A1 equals 0.21 mag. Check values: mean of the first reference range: 10.7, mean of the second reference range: 11.3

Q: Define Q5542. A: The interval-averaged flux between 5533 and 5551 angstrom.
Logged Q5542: 7.25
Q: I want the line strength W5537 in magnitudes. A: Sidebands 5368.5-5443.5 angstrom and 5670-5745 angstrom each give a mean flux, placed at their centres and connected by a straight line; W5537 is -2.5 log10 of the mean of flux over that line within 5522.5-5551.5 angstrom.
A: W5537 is 0.41 mag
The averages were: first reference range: 11.4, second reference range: 10.6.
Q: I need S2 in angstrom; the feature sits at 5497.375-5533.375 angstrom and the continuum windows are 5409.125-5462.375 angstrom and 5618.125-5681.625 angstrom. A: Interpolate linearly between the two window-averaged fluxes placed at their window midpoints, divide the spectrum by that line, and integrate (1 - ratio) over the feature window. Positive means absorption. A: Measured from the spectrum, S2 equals 7.94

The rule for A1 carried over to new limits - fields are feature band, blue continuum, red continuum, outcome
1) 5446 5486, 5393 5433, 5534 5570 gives 0.20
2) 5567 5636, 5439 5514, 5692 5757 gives 0.13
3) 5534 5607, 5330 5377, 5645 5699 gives 0.16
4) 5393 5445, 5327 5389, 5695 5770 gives -0.12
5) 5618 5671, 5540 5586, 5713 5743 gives 0.10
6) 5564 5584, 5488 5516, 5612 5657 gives -0.11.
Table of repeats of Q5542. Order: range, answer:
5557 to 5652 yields 8.94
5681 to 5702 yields 9.98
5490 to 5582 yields 8.26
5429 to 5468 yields 9.68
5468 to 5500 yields 9.14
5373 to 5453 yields 11.3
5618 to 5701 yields 9.37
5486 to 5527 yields 8.24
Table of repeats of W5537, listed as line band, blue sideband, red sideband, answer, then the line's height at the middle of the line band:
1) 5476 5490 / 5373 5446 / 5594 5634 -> 0.174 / 10.5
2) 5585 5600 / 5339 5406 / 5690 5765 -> 0.179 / 11.1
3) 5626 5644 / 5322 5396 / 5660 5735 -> 0.230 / 10.3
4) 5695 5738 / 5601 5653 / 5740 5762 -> 0.086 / 11.6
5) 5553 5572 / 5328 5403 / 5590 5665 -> 0.081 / 9.4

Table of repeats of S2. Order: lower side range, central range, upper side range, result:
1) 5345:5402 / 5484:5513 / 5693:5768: 6.8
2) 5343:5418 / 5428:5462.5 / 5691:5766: 3.3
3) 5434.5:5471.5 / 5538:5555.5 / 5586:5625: 3.1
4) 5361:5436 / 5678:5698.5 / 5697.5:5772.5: 2.2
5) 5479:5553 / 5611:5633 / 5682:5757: 2.8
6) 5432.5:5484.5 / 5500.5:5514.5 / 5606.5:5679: 2.6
